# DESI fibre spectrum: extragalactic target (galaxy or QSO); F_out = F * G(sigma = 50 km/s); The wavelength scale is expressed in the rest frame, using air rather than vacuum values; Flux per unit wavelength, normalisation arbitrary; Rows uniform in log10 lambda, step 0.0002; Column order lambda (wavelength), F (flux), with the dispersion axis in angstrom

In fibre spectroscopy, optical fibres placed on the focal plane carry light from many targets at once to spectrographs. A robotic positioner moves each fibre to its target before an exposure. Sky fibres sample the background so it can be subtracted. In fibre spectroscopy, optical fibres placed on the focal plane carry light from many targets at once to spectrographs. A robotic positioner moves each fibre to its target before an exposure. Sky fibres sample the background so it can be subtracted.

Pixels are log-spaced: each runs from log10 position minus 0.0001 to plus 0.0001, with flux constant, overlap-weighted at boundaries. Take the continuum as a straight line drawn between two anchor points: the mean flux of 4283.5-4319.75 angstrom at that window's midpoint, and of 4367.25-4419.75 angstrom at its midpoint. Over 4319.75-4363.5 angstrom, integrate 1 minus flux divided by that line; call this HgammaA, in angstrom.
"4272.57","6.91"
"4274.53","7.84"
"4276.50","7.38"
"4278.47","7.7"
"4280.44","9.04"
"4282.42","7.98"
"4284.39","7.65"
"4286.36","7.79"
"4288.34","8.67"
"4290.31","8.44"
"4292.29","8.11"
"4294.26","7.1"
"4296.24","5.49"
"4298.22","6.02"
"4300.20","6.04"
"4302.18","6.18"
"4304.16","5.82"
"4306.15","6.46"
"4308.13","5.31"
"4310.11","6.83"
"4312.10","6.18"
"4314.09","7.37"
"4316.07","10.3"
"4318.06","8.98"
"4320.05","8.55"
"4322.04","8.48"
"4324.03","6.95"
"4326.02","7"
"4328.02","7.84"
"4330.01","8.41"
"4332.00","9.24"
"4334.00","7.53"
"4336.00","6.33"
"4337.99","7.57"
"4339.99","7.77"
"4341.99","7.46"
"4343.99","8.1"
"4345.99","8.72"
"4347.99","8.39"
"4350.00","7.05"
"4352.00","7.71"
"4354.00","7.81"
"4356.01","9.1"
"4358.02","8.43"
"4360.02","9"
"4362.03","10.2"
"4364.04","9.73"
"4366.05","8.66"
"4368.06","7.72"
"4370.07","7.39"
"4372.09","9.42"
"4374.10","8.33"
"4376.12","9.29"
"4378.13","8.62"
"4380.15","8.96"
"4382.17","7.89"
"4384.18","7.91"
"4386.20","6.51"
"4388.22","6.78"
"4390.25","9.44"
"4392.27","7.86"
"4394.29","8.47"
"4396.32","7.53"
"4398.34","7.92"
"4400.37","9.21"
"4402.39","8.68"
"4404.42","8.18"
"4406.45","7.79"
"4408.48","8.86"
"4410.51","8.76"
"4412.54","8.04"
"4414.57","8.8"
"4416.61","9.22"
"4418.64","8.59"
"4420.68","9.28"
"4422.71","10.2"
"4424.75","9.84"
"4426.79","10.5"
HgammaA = -2.3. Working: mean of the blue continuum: 7.18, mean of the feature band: 8.09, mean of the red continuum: 8.32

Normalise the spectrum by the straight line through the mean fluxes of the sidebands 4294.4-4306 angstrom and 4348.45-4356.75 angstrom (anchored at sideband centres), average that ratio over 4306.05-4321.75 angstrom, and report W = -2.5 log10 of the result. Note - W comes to -0.16 mag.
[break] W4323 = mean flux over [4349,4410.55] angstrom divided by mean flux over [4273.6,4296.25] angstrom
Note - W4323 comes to 1.1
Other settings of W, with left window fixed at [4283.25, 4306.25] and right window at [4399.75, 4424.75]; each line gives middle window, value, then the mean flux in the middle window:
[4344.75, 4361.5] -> -0.05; 8.33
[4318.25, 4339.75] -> -0.04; 7.83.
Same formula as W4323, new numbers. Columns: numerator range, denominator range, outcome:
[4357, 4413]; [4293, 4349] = 1.14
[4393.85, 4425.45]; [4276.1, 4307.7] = 1.21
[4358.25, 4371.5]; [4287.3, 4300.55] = 1.22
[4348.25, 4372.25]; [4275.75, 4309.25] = 1.19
